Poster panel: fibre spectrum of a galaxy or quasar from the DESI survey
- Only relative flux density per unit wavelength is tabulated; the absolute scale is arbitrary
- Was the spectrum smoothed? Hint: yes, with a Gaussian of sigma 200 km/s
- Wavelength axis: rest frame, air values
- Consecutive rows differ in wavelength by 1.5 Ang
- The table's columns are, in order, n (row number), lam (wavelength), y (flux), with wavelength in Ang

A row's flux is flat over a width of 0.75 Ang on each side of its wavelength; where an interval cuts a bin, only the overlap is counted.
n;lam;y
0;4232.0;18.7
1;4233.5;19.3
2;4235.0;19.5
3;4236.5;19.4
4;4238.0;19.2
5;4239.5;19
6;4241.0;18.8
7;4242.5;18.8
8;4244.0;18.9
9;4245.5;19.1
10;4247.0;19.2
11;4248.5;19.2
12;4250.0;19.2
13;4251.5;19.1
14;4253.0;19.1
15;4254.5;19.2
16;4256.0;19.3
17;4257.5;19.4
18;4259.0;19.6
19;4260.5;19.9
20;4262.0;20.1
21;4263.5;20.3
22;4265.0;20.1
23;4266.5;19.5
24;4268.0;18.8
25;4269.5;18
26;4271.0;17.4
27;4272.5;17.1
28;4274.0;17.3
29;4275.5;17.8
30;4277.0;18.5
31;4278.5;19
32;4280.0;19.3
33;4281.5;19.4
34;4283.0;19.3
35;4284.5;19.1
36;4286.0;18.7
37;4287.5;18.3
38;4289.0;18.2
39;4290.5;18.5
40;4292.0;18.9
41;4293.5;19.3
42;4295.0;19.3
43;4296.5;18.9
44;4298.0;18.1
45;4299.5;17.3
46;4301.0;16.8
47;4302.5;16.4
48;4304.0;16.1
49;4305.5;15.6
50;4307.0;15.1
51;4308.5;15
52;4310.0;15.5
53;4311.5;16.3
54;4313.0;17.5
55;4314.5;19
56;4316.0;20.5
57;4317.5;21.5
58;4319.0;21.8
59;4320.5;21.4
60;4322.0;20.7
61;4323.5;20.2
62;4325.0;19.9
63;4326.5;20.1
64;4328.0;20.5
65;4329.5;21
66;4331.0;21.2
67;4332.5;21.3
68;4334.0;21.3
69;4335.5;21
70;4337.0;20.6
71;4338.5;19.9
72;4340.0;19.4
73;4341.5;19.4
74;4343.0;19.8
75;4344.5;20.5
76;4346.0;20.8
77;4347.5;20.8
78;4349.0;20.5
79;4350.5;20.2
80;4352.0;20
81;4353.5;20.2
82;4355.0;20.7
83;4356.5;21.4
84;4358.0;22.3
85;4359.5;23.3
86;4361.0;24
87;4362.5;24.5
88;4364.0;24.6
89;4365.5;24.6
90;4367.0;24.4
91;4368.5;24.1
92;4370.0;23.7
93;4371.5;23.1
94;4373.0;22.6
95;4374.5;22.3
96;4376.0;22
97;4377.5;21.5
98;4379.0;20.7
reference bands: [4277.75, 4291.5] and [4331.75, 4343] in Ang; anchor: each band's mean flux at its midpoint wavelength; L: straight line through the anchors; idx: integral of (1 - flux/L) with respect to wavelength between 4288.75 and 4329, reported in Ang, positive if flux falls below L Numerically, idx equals 2.2 Ang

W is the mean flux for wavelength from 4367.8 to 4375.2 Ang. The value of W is 23.2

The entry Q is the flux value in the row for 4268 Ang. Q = 18.8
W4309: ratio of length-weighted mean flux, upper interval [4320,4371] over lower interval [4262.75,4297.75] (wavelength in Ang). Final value 1.14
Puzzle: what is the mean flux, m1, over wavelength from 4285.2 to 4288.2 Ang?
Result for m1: 18.5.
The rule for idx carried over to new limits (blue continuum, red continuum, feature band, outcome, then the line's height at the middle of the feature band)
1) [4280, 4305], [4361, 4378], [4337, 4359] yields 1.6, 22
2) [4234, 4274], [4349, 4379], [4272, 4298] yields 1.8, 20.1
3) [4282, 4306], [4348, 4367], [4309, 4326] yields 0.2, 19.6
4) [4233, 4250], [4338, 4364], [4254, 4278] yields 0.8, 19.6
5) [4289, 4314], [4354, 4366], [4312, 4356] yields 0.0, 20.5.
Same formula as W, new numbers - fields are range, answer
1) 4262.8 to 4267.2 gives 20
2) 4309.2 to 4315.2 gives 17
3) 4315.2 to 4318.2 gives 21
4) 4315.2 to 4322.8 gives 21.2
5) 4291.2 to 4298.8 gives 18.9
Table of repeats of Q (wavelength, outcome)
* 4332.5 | 21.3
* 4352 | 20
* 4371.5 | 23.1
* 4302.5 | 16.4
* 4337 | 20.6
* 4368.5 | 24.1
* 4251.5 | 19.1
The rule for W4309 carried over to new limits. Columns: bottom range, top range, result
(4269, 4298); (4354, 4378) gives 1.24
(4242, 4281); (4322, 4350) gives 1.08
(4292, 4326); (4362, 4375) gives 1.30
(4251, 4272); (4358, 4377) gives 1.22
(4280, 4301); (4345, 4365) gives 1.17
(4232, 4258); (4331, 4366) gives 1.11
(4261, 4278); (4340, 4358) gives 1.10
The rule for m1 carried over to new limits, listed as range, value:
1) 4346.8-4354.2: 20.3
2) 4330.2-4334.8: 21.3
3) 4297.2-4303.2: 17.2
